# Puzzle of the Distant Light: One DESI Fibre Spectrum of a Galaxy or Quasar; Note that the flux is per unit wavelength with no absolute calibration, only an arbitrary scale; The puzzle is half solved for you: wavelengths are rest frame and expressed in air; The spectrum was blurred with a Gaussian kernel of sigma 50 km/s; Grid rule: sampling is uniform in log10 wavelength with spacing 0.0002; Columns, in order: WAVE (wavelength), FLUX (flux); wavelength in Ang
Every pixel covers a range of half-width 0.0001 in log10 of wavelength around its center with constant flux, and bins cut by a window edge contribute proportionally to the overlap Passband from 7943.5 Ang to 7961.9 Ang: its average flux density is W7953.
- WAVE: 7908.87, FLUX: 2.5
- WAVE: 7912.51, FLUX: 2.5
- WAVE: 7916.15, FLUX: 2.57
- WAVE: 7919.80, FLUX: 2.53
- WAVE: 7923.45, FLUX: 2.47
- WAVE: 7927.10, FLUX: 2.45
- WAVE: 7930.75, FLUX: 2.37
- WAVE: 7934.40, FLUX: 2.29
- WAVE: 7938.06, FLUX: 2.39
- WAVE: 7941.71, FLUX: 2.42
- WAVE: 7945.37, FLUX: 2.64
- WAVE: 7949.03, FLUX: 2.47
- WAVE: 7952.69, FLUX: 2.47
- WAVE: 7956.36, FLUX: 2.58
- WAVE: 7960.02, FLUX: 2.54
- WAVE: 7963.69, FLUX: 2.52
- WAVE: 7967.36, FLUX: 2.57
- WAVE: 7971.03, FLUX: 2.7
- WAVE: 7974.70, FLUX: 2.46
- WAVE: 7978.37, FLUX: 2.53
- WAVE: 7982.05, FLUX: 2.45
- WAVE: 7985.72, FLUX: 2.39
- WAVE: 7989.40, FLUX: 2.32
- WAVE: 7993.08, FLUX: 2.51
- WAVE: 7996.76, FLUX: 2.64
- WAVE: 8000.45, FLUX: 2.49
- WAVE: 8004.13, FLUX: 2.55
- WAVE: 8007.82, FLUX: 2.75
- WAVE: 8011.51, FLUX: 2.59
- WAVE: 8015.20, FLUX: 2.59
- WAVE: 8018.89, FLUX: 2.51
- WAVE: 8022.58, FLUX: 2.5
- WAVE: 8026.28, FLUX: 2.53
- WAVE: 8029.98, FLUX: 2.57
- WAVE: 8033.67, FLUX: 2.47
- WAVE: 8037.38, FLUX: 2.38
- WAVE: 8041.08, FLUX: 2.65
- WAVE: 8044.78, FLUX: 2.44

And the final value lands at 2.54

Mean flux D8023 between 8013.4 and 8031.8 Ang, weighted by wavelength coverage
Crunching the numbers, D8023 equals 2.54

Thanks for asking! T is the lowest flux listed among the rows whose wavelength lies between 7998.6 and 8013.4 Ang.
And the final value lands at 2.49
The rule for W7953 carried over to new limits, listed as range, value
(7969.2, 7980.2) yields 2.56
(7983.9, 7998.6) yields 2.47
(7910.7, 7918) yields 2.54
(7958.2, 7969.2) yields 2.54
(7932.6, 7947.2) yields 2.44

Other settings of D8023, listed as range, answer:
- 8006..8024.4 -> 2.59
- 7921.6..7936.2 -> 2.4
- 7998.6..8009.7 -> 2.6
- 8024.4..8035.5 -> 2.52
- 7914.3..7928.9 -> 2.5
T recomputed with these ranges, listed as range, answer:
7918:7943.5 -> 2.29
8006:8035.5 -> 2.47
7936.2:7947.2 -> 2.39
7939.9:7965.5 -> 2.42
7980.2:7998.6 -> 2.32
